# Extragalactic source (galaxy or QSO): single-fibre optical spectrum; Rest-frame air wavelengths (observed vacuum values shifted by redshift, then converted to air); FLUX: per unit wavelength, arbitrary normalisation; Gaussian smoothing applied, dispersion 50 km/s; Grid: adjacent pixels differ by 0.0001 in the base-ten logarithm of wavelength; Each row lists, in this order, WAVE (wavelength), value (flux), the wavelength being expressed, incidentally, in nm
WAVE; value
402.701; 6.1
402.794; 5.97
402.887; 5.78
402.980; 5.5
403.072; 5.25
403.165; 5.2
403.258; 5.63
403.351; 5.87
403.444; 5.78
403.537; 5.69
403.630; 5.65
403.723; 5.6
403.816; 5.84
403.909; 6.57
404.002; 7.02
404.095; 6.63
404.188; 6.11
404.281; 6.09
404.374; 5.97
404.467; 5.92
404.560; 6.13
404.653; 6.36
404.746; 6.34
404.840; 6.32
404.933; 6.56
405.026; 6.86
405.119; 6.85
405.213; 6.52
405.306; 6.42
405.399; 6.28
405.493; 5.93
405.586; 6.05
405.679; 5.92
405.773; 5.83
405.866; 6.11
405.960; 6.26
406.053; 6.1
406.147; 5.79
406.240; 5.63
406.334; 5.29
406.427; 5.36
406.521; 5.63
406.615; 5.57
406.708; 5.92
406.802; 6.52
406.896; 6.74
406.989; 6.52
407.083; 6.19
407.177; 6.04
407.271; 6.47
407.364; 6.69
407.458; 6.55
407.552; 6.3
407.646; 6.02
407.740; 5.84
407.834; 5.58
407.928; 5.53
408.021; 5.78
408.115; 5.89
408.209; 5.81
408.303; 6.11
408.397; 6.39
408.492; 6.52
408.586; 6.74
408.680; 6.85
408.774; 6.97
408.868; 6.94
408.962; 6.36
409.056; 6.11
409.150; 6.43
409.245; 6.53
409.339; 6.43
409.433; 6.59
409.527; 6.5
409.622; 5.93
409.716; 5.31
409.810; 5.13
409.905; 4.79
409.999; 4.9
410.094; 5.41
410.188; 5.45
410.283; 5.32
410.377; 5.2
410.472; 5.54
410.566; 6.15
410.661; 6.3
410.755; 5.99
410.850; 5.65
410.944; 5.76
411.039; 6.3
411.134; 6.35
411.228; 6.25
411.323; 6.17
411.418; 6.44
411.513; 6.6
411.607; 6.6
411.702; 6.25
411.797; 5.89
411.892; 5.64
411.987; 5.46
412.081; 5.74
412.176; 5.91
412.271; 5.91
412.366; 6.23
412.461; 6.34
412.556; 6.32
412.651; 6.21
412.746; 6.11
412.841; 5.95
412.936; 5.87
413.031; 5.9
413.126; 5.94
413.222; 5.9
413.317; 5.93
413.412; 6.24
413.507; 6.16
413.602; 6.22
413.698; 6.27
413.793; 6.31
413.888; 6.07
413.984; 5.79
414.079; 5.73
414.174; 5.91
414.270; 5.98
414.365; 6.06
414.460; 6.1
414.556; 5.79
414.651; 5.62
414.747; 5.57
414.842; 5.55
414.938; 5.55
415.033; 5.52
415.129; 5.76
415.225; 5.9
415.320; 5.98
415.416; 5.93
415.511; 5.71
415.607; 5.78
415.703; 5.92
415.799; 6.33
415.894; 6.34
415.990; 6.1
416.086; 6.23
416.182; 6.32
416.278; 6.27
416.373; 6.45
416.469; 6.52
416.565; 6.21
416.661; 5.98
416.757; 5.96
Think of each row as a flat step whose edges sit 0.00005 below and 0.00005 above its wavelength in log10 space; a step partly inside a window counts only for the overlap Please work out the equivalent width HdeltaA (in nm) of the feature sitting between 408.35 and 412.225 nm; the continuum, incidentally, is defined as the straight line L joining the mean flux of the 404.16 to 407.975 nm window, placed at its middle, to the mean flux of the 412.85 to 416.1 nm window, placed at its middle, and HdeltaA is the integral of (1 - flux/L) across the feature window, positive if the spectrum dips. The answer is -0.01 nm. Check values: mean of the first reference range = 6.13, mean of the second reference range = 5.94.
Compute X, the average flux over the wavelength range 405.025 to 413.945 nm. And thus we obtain 6.06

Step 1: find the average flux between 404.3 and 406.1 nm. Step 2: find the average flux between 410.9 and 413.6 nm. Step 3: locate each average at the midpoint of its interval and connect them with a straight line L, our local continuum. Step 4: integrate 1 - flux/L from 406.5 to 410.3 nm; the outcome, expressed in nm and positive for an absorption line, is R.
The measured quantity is 0.05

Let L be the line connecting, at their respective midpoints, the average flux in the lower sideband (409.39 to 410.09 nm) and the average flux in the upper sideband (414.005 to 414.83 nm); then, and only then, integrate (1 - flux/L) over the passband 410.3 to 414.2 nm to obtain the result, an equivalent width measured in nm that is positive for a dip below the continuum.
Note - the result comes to -0.22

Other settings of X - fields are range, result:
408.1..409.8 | 6.34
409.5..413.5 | 5.9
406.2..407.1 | 5.93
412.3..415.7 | 5.95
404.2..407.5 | 6.16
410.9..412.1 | 6.12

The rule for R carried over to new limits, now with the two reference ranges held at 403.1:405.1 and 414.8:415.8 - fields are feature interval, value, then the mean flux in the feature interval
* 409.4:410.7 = 0.07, 5.59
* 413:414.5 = -0.05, 6.03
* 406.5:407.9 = -0.04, 6.17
